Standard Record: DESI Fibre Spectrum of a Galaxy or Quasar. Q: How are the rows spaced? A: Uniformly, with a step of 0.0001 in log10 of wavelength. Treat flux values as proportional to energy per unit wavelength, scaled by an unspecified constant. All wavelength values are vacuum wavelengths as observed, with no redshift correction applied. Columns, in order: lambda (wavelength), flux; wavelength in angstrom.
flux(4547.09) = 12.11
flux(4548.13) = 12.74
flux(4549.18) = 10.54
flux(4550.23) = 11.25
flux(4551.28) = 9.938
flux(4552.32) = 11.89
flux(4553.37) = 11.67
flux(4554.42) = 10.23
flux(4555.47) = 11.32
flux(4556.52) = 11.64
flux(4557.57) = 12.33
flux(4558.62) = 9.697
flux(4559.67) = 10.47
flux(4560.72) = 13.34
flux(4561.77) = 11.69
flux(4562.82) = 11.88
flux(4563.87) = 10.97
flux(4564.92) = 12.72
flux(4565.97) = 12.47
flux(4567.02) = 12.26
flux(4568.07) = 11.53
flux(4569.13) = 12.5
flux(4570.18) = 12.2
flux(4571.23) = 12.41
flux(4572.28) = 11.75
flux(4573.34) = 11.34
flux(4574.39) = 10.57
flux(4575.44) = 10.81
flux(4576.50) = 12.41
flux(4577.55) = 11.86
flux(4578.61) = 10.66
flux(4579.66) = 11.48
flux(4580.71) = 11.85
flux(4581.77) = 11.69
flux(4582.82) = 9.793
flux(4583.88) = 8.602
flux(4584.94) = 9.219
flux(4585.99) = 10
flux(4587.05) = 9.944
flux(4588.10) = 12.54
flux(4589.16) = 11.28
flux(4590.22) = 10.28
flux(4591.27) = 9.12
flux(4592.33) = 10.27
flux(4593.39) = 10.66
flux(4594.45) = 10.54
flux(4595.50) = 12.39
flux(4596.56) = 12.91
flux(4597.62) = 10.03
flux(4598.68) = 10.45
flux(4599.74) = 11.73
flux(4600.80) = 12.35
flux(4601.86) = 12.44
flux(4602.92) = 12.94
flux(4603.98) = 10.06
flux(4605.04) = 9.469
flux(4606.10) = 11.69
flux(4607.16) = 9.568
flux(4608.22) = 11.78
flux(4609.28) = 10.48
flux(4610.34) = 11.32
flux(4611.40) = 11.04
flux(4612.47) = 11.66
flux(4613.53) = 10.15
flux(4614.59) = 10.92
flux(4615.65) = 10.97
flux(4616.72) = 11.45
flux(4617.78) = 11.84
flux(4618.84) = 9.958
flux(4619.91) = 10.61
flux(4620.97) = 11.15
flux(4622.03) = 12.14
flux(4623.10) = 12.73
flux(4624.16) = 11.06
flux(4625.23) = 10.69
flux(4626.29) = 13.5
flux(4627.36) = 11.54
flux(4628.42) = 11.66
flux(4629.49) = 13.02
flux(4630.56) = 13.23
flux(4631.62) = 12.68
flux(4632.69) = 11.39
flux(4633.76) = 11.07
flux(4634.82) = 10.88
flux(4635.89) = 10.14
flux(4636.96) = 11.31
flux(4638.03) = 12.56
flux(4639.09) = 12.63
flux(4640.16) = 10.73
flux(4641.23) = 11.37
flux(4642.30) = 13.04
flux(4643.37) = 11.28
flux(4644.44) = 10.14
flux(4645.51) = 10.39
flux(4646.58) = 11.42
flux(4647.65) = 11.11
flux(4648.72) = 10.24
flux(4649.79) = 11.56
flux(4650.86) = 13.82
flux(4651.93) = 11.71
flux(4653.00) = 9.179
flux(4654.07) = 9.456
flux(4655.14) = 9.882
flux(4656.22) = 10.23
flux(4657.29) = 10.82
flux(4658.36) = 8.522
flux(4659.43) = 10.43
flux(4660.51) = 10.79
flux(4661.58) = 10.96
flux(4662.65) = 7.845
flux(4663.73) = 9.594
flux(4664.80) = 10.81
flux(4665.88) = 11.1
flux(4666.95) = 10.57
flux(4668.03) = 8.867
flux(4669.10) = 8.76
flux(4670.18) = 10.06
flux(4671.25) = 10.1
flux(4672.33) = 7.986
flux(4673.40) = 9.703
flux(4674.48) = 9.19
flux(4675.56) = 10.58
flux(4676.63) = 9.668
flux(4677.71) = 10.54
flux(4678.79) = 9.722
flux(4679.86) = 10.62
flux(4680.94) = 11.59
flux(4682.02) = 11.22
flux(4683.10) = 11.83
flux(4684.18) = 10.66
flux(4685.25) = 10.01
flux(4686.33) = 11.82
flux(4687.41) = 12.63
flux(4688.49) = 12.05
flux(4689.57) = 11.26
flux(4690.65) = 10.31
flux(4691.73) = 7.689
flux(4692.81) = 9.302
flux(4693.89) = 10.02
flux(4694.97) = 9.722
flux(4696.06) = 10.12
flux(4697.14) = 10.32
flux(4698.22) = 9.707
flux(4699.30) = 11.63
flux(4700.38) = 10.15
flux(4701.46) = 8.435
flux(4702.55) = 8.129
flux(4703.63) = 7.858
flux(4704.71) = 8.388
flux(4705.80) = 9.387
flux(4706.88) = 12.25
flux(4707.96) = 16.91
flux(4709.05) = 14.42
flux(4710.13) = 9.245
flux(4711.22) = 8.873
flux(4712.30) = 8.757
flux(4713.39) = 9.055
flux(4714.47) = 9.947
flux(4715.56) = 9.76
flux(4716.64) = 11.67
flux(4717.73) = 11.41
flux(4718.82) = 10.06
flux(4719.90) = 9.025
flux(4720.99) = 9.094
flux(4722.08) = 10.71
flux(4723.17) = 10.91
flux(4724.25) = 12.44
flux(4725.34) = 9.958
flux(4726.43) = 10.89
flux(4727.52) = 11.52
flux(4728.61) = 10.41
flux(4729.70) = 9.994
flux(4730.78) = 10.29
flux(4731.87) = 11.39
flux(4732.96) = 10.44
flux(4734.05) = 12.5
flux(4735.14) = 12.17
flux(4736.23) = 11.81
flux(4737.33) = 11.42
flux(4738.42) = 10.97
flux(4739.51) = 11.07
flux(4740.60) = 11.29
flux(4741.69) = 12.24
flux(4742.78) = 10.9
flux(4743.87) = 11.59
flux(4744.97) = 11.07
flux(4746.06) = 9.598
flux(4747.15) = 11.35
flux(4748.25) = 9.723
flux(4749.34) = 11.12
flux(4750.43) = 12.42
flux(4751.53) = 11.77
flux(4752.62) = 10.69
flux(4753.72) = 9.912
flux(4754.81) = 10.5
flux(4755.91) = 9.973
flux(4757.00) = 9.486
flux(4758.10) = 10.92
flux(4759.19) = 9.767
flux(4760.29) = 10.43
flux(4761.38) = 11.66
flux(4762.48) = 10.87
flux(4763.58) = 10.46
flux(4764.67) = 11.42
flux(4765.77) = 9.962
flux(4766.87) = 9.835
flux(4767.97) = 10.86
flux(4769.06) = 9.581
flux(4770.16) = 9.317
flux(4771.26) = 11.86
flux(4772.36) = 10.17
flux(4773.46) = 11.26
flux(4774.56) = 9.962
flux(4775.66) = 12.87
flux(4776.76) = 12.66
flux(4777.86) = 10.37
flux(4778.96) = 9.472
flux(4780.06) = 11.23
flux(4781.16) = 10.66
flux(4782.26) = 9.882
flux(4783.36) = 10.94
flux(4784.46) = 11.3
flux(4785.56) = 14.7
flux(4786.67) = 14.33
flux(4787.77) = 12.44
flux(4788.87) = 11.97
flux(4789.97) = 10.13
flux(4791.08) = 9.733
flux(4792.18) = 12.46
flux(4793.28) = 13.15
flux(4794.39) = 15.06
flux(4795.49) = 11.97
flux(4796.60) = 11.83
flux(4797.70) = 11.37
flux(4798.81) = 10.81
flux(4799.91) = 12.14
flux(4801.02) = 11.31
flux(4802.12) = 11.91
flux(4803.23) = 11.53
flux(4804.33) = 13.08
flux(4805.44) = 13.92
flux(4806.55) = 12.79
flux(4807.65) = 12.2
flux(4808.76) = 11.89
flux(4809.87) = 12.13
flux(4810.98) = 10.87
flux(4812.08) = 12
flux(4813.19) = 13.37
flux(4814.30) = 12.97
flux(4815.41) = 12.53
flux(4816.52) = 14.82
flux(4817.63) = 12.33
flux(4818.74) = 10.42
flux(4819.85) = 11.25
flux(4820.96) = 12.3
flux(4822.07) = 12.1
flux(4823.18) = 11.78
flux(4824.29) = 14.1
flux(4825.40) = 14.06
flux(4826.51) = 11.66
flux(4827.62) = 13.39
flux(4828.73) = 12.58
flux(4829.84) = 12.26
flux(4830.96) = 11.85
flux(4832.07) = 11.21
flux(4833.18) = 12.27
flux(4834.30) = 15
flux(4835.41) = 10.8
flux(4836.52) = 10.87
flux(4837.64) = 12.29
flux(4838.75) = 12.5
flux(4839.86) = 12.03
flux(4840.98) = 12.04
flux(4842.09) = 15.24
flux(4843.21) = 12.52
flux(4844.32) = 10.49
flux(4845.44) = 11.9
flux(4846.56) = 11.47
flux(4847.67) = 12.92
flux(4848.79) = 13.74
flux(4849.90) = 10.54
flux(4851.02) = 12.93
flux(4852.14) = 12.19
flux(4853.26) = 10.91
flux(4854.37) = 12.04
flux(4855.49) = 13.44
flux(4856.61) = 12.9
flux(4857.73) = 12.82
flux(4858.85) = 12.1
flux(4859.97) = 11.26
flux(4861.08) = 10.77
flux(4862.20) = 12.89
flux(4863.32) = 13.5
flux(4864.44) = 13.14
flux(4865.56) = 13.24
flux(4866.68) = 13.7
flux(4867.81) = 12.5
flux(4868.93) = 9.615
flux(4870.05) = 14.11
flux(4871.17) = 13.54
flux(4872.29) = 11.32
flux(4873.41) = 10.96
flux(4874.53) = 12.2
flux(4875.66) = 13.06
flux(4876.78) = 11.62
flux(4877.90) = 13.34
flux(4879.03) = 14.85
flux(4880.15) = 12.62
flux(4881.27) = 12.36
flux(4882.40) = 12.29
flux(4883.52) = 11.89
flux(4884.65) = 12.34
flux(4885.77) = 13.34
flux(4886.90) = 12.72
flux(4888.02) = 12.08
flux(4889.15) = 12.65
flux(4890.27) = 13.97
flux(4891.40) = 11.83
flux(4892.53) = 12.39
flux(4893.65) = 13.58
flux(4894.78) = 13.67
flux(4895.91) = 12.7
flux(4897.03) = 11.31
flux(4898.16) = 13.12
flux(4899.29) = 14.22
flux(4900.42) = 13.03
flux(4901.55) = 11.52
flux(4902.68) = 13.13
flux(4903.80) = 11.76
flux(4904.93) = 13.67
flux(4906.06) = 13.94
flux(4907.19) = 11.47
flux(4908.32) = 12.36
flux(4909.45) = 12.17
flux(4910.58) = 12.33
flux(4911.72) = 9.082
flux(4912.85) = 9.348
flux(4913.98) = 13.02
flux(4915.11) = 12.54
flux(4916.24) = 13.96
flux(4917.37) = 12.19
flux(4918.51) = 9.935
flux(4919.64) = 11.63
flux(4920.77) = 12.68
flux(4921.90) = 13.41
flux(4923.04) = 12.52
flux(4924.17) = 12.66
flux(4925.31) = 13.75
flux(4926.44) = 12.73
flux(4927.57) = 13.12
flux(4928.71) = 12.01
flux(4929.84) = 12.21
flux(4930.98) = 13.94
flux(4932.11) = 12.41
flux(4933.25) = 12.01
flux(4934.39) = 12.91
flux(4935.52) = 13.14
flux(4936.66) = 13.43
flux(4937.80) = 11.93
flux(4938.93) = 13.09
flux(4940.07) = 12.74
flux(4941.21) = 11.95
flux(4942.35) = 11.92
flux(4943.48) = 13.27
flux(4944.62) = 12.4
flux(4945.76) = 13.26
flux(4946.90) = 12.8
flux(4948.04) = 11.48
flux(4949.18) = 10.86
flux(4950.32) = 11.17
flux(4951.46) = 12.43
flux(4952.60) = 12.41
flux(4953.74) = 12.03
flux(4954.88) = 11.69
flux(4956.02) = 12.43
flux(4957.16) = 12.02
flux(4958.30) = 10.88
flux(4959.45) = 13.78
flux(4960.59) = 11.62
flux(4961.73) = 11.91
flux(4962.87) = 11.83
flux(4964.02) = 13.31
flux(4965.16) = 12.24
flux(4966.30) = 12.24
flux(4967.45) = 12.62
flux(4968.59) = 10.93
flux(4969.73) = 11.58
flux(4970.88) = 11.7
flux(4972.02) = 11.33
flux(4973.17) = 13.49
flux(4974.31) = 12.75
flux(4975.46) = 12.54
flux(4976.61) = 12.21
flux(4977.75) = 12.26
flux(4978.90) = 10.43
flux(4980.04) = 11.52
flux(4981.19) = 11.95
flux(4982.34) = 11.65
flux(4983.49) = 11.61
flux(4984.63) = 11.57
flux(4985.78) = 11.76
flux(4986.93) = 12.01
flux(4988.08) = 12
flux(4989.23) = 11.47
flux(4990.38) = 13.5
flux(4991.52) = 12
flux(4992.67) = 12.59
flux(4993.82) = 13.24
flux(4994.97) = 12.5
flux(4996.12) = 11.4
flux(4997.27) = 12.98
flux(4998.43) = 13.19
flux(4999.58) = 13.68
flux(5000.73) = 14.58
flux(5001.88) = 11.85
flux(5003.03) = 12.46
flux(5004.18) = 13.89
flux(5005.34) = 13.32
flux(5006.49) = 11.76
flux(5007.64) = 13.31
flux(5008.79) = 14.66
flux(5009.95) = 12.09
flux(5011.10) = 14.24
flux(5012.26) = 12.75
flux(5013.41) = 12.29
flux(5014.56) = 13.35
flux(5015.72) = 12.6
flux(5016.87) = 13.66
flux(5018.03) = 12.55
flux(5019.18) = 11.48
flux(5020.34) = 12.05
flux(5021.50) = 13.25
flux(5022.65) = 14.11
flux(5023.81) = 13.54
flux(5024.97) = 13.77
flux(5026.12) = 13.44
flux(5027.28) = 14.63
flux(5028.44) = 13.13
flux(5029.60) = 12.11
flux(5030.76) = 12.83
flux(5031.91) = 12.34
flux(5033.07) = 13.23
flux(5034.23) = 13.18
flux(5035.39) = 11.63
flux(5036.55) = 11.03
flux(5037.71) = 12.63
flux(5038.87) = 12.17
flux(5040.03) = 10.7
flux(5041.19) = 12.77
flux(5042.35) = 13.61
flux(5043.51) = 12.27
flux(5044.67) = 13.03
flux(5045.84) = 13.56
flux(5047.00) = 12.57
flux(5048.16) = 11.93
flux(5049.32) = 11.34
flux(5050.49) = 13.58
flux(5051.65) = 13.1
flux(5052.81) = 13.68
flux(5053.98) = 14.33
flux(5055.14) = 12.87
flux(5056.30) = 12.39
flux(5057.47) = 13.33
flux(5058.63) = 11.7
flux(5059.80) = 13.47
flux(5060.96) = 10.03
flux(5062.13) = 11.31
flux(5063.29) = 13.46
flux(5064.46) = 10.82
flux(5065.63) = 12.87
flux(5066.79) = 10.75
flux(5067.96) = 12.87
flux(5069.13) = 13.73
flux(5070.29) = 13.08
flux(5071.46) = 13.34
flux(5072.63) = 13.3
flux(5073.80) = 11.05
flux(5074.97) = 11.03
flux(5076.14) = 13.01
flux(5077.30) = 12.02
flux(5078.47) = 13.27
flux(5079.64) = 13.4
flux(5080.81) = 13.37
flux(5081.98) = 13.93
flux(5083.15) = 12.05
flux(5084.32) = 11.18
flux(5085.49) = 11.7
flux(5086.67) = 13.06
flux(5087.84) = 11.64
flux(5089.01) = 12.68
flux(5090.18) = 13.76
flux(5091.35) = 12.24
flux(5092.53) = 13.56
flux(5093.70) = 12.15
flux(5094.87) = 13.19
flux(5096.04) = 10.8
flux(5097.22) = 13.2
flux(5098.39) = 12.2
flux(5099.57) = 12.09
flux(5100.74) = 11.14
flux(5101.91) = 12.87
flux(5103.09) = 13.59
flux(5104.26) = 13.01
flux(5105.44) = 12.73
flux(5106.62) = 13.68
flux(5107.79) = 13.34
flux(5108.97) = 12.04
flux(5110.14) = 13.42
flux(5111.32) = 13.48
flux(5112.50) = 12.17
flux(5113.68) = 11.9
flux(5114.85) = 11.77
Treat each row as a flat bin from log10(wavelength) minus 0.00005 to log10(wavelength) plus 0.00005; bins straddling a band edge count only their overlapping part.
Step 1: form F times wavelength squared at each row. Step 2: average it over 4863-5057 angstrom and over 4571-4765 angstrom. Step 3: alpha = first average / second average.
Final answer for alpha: 1.3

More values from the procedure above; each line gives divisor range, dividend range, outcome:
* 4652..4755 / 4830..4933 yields 1.28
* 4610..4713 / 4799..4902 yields 1.26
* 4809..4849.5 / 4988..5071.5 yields 1.12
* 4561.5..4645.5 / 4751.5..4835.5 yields 1.12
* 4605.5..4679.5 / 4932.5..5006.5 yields 1.30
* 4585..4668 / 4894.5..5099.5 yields 1.32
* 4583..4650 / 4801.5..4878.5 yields 1.22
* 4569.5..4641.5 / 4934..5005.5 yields 1.27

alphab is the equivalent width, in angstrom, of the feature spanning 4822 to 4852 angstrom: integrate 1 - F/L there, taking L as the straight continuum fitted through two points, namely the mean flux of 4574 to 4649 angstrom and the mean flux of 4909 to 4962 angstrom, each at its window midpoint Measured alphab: -1.1 angstrom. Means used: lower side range 11.2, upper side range 12.3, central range 12.4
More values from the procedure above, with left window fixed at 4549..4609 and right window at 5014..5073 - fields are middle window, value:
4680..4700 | 1.6 angstrom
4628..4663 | 1.0 angstrom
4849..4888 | -1.0 angstrom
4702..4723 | 2.5 angstrom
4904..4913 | 0.3 angstrom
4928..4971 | 0.4 angstrom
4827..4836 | -0.3 angstrom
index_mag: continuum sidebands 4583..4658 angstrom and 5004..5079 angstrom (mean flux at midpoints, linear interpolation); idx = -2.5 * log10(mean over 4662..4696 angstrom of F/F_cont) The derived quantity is 0.12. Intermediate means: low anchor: 11.1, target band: 10.2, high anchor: 12.7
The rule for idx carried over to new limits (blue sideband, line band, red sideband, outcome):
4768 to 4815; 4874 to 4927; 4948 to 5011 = -0.04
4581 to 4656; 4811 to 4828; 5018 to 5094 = -0.06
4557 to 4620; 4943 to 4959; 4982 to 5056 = 0.04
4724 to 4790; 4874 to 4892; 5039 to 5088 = -0.09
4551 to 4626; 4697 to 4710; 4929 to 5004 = 0.09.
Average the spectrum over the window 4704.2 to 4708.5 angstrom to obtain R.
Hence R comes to 11.8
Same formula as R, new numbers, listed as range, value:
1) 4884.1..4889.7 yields 12.6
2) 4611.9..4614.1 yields 10.9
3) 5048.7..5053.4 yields 12.9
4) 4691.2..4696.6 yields 9.36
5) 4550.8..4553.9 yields 11.2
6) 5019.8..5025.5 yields 13.3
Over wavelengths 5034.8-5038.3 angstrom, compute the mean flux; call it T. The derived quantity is 11.8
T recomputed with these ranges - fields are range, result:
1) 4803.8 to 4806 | 13.5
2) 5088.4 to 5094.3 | 12.9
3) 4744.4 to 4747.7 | 10.7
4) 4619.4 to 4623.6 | 11.7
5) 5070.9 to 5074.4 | 12.5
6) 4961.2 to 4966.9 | 12.3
